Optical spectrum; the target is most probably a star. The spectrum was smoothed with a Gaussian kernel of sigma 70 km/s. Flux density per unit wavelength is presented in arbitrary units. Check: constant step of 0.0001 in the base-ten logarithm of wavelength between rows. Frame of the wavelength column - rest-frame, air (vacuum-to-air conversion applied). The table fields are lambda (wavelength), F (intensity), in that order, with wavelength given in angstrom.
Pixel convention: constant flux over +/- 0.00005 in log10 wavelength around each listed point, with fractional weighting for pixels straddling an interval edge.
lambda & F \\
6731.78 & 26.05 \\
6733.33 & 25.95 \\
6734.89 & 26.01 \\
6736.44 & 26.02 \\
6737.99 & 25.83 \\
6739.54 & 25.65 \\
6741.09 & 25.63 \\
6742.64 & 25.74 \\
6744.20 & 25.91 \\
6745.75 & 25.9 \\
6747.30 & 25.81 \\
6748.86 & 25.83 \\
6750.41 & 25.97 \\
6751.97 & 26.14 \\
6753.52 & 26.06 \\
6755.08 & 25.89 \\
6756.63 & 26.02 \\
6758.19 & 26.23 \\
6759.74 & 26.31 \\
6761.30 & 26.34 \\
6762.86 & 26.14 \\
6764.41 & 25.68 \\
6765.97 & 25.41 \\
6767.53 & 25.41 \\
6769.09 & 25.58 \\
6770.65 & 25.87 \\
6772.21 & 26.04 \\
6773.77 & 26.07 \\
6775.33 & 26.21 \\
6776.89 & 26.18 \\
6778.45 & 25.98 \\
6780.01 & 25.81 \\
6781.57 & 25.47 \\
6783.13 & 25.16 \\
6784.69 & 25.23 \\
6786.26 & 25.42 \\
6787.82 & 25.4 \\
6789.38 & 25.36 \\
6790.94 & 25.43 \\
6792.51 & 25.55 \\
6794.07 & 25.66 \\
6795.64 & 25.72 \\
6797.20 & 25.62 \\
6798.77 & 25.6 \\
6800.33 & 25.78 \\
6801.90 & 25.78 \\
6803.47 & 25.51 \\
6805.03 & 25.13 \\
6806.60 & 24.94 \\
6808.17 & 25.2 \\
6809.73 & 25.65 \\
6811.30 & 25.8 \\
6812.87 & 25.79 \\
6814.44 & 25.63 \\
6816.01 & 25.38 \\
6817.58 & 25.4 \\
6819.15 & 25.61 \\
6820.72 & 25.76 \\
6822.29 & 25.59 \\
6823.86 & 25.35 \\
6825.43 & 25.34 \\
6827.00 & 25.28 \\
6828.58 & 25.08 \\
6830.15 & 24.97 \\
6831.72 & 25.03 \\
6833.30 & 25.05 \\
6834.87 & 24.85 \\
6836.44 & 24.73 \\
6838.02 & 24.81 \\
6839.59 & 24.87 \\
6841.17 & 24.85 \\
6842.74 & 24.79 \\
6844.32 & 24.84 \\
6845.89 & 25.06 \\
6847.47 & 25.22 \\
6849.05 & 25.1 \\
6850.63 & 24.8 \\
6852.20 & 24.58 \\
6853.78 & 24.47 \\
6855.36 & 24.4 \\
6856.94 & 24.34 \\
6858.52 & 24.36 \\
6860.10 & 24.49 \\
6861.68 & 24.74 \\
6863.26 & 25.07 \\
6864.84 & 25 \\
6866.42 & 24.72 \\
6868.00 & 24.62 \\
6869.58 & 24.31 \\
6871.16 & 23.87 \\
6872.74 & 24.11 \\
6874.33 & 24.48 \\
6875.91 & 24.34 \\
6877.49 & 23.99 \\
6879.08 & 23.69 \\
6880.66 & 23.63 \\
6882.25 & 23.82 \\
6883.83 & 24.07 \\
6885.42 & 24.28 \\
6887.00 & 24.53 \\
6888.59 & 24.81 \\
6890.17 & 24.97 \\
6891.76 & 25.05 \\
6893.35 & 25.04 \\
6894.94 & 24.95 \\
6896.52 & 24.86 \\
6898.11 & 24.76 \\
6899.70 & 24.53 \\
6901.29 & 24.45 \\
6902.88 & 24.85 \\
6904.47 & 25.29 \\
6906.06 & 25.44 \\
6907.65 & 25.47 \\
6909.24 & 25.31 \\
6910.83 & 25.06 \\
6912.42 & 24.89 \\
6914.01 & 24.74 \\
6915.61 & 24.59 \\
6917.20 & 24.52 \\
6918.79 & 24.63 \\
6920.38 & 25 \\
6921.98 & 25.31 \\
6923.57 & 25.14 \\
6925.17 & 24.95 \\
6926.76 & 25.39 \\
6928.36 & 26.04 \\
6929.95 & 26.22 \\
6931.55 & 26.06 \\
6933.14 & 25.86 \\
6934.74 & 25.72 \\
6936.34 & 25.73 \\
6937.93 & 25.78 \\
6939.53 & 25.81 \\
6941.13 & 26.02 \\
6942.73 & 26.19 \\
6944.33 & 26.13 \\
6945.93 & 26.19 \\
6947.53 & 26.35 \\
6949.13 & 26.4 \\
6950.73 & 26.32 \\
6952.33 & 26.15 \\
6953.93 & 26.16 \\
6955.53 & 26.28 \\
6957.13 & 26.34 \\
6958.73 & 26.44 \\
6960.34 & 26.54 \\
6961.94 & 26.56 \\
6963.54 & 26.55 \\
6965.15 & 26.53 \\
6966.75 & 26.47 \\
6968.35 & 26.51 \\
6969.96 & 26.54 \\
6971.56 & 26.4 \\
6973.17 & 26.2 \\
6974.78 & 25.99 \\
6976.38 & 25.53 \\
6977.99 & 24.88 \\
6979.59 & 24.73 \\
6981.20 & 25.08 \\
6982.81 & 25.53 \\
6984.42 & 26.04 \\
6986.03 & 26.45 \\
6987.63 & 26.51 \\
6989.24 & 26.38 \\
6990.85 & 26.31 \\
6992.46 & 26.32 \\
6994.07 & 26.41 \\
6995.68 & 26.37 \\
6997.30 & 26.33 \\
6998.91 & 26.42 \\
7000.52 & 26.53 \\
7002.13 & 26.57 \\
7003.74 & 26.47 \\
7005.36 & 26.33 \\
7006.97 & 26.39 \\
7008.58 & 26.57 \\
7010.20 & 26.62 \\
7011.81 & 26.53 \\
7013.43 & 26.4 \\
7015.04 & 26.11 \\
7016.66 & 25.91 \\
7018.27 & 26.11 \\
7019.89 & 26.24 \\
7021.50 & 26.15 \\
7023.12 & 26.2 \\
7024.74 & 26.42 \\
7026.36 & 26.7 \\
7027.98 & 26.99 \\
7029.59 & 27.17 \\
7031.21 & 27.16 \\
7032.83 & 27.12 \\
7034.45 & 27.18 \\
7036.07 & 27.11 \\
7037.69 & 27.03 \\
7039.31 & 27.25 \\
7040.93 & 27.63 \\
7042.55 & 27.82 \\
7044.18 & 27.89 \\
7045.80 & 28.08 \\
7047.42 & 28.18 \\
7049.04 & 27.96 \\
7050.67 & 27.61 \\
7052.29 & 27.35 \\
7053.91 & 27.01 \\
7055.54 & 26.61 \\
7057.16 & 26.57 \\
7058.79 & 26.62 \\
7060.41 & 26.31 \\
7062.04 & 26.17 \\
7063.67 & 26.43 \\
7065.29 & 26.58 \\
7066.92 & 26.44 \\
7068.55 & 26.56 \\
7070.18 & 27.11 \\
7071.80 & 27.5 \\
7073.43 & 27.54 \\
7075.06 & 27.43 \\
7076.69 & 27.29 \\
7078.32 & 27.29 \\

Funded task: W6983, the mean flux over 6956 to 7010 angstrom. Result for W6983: 26.2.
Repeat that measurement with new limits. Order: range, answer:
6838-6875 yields 24.7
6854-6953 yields 25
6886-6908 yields 24.9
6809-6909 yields 24.8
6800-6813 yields 25.5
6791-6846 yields 25.3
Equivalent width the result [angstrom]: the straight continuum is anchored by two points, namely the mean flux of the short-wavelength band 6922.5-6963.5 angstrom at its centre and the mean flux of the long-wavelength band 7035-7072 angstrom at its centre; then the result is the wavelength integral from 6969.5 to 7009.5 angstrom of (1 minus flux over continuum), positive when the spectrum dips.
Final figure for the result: 0.5 angstrom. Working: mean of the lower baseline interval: 26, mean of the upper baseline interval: 27.1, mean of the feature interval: 26.1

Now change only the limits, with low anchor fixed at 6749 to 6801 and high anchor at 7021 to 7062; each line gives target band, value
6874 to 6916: 2.7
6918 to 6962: 1.2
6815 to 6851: 1.3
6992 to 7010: 0.3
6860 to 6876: 1.0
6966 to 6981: 0.5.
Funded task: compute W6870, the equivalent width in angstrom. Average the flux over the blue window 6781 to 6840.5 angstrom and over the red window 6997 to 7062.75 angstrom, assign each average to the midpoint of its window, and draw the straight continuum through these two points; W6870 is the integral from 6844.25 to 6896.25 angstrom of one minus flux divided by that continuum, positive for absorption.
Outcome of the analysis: 2.5 angstrom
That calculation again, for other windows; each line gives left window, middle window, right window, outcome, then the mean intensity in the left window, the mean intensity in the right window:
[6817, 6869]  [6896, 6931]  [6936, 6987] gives 0.8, 24.9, 26.1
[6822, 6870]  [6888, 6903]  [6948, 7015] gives 0.3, 24.9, 26.2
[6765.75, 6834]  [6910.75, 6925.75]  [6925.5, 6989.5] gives 0.6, 25.5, 26.1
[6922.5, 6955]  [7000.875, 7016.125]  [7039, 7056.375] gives 0.3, 25.9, 27.6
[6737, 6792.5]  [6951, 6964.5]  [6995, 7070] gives 0.1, 25.8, 26.8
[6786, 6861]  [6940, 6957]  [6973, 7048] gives -0.1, 25.2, 26.5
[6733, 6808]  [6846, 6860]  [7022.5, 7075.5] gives 0.8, 25.7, 27.1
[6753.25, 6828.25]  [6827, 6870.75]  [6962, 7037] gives 1.8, 25.7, 26.3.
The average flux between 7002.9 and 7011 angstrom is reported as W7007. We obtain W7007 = 26.5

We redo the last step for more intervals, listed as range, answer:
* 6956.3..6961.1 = 26.4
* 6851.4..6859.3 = 24.4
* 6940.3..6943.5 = 26.1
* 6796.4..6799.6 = 25.7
